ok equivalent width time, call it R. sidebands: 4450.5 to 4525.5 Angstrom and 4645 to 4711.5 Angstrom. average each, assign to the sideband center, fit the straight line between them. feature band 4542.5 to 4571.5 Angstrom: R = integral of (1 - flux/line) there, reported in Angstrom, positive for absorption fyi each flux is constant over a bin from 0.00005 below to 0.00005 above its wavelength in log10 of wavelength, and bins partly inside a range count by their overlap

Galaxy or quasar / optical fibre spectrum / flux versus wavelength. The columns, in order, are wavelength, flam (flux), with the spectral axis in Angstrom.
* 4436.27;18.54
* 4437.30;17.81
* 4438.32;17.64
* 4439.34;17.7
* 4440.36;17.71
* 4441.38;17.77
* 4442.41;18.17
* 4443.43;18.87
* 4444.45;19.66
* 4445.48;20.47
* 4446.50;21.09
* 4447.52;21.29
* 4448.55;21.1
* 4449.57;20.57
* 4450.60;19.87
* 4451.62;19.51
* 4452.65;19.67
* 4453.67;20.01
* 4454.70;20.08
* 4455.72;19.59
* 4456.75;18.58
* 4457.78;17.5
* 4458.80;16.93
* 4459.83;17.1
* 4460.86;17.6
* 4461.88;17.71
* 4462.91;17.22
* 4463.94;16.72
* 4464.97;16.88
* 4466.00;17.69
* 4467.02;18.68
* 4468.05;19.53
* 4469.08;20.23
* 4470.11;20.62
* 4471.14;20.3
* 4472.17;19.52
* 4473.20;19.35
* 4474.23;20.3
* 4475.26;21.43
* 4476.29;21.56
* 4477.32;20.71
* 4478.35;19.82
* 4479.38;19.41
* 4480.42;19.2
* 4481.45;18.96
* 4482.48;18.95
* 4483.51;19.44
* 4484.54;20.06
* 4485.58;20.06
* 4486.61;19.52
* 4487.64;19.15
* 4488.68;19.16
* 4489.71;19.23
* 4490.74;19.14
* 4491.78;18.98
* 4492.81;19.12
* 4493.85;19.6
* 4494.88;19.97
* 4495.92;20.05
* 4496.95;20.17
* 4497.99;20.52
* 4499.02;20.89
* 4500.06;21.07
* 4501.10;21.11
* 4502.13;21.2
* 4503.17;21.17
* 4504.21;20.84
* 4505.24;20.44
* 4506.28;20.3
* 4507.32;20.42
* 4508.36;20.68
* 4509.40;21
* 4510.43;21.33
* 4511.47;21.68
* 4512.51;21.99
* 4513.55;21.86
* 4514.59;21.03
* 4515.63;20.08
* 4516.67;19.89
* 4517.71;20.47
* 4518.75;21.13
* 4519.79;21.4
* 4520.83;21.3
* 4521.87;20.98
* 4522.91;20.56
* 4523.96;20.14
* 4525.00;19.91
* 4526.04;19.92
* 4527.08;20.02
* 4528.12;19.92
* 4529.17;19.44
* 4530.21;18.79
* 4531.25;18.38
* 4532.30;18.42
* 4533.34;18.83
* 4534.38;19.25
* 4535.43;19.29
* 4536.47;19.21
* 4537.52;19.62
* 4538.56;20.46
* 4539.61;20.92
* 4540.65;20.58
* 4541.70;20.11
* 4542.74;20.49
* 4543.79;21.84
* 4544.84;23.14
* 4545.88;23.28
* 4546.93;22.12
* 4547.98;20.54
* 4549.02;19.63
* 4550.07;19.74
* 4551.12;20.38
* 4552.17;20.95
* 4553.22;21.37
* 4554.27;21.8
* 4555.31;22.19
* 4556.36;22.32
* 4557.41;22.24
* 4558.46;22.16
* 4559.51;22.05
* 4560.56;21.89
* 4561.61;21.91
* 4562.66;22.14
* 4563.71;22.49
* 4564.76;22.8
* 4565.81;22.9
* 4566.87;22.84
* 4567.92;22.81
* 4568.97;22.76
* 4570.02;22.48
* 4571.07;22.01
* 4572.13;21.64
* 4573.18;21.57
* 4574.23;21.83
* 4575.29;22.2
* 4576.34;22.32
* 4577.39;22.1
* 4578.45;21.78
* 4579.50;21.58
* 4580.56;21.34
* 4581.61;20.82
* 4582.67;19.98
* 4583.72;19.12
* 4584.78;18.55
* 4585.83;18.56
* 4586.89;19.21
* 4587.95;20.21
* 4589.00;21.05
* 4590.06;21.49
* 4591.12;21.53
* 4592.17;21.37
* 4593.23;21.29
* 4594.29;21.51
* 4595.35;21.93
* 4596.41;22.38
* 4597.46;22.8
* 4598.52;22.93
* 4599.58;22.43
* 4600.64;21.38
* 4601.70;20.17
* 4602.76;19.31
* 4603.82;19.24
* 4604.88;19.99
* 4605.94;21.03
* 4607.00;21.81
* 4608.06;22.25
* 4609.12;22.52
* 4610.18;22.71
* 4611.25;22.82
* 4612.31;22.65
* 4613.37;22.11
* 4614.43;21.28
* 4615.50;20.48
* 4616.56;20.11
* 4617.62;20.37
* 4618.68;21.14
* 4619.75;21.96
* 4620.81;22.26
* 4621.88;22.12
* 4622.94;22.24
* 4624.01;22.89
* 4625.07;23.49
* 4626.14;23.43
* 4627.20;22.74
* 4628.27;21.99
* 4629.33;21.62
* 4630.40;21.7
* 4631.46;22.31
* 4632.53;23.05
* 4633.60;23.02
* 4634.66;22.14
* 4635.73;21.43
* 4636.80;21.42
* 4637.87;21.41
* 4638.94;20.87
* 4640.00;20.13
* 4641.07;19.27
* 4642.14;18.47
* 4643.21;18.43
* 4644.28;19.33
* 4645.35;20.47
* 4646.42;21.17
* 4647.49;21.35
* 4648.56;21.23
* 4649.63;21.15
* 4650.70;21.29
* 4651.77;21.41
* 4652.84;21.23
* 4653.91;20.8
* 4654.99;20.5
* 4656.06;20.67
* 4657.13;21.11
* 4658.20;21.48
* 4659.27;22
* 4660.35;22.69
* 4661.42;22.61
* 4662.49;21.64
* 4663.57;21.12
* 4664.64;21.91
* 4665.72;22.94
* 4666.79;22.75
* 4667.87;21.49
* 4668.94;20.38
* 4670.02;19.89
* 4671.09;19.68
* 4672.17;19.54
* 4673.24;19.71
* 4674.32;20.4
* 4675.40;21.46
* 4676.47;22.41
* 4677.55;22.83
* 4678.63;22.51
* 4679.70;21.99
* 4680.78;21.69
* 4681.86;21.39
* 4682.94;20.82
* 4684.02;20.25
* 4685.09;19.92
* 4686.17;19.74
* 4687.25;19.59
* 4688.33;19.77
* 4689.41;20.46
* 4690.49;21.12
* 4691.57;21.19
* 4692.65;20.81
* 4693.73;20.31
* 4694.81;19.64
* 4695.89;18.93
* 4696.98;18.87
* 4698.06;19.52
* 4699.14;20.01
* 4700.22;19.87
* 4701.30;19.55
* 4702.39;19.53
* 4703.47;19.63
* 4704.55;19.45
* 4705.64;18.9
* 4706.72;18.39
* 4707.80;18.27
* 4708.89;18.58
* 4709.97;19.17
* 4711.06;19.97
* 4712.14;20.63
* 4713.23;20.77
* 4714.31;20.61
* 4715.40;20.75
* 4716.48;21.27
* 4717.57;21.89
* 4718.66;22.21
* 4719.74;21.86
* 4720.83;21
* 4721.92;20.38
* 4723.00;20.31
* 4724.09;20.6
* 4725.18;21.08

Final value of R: -2.6 Angstrom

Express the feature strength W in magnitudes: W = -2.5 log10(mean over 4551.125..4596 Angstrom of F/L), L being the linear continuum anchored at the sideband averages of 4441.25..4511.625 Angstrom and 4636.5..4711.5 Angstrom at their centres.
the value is -0.08 mag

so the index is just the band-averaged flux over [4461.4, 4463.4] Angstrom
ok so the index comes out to 17.4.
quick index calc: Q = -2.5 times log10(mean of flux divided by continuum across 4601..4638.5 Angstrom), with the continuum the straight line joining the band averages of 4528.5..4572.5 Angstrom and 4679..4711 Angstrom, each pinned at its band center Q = -0.06 mag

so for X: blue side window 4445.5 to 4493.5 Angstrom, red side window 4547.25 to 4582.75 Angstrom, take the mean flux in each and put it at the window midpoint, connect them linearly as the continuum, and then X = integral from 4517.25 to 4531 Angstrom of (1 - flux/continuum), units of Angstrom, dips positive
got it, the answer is 0.31 Angstrom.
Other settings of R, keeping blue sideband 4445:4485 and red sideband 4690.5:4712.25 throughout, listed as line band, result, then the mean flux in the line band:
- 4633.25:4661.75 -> -2.11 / 21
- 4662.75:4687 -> -1.94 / 21.1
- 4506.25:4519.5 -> -1.05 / 20.9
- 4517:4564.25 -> -3.19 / 20.8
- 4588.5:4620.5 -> -3.25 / 21.5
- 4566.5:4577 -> -1.50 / 22.3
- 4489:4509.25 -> -0.90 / 20.3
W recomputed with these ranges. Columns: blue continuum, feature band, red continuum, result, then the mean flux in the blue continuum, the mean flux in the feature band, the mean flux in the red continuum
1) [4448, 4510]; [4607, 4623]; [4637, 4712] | -0.079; 19.6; 21.8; 20.5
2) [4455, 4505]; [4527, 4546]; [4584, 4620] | 0.011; 19.4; 20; 21.2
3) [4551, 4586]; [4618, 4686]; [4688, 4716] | -0.044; 21.7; 21.4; 19.8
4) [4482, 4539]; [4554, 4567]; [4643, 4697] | -0.096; 20.1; 22.3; 20.9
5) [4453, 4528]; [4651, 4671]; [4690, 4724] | -0.072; 19.9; 21.4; 20.1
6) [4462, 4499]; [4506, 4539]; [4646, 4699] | -0.024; 19.5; 20.2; 21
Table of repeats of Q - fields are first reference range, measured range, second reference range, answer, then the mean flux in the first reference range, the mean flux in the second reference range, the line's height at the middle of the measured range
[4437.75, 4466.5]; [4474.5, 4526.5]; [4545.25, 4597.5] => -0.026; 18.7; 21.5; 19.9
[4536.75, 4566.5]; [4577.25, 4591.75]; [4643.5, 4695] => 0.045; 21.5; 21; 21.4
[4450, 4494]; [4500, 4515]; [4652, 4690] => -0.083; 19.2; 21.1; 19.5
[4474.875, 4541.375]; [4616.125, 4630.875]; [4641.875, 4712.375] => -0.082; 20.2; 20.6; 20.4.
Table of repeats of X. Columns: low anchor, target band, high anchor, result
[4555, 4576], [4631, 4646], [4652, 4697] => 0.4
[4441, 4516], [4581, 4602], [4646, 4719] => -0.7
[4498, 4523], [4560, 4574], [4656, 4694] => -0.9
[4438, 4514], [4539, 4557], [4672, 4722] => -1.2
